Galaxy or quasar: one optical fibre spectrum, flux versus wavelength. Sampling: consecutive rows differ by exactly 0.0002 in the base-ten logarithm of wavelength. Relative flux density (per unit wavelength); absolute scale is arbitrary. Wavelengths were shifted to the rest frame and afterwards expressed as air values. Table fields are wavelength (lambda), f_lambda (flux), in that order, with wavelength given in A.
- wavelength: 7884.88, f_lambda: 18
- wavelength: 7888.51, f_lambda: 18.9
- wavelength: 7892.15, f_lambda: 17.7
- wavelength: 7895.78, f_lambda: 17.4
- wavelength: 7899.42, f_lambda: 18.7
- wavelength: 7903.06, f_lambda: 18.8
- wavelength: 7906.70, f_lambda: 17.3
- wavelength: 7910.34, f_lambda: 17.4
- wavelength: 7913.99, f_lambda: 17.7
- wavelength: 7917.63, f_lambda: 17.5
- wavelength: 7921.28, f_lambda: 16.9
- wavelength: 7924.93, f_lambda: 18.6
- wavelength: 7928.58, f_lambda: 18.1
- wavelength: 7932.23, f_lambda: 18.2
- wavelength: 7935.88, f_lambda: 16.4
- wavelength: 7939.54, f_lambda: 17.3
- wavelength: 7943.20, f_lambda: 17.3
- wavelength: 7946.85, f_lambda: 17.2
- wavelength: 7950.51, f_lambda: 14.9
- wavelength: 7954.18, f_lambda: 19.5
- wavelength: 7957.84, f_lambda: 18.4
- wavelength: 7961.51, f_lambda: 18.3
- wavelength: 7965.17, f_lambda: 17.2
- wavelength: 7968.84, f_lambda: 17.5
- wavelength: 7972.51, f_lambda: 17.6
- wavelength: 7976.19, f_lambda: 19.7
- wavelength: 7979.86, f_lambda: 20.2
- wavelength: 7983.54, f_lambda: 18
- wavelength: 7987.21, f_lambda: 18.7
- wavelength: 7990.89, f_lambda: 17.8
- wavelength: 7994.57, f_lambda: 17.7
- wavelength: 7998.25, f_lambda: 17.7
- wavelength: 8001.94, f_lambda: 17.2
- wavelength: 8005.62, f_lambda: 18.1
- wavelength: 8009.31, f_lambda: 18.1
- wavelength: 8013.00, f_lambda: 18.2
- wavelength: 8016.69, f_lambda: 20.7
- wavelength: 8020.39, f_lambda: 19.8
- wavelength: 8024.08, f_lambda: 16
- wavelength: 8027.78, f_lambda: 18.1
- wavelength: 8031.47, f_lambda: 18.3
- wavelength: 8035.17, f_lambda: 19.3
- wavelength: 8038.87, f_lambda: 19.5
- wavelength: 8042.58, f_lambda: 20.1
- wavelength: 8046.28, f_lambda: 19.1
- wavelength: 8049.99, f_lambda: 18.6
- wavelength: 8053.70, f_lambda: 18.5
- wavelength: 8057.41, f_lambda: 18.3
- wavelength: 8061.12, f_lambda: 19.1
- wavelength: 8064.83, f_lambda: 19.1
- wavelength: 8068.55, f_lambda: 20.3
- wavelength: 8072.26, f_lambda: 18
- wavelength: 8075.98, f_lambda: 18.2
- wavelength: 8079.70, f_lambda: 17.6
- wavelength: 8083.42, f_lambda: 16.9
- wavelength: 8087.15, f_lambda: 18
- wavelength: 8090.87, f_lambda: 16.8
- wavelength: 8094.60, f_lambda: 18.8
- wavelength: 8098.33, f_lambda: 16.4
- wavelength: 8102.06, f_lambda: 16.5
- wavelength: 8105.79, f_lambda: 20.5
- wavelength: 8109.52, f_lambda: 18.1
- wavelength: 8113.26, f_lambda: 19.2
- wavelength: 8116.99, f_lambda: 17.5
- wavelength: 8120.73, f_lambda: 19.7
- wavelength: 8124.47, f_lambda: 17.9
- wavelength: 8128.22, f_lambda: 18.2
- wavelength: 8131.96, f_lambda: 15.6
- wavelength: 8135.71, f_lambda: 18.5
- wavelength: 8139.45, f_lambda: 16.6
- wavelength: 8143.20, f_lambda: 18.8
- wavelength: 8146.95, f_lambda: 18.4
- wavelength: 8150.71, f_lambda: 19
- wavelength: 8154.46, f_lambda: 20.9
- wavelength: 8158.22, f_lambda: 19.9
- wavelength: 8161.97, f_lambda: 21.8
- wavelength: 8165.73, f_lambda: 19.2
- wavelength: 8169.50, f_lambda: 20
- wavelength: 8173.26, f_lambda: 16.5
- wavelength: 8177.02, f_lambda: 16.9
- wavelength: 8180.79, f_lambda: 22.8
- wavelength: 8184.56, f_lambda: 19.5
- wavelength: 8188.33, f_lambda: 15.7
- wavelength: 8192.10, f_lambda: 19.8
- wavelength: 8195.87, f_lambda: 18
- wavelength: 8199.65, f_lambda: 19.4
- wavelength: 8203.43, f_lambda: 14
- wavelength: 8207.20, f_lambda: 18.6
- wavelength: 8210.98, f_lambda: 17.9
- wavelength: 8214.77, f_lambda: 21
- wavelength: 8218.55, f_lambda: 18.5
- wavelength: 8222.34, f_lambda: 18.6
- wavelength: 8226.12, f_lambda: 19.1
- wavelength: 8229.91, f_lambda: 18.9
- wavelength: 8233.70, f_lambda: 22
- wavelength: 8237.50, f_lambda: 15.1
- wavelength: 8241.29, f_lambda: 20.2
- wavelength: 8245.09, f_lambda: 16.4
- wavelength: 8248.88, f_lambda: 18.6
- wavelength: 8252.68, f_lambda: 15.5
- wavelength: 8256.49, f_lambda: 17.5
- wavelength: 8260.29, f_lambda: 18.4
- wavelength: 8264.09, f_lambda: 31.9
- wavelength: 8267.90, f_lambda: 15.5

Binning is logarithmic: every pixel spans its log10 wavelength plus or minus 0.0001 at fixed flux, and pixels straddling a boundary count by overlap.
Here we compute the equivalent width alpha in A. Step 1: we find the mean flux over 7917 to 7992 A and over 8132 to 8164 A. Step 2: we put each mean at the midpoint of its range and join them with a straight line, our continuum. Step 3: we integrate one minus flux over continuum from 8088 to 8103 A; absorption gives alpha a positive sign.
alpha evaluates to 1.2 A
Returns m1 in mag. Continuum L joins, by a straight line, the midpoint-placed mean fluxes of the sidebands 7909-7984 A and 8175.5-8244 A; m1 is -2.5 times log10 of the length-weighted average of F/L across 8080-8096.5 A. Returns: 0.04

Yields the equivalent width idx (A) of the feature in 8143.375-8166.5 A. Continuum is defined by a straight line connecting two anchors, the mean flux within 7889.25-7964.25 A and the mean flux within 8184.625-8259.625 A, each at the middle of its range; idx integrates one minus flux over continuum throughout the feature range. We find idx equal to -2.2 A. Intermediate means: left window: 17.7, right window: 18.2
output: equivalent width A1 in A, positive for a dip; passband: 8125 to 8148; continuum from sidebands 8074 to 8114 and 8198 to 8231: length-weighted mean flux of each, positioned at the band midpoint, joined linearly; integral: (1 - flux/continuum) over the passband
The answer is 0.51 A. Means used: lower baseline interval 17.9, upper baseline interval 18.4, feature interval 17.7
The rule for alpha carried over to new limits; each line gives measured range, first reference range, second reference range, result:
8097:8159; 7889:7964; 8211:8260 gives -0.5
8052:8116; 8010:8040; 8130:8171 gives 2.0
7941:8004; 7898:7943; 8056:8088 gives 0.1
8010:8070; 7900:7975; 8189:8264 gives -3.1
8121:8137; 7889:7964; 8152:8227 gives 0.8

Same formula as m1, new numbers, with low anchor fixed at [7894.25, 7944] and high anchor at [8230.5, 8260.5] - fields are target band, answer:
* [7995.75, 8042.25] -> -0.041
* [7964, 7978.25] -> -0.020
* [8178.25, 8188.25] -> -0.112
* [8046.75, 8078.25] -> -0.056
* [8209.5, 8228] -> -0.064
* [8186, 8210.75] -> 0.018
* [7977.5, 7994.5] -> -0.052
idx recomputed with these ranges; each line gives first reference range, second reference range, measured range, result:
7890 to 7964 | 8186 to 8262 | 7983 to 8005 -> -0.08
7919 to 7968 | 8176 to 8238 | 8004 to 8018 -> -0.68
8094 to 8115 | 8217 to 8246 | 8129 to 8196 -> -1.31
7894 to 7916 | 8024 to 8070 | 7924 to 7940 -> 0.32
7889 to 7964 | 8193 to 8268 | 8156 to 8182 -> -1.26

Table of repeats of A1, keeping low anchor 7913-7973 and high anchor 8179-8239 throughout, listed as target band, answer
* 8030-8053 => -1.5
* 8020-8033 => 0.1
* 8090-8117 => 0.3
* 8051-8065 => -0.5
